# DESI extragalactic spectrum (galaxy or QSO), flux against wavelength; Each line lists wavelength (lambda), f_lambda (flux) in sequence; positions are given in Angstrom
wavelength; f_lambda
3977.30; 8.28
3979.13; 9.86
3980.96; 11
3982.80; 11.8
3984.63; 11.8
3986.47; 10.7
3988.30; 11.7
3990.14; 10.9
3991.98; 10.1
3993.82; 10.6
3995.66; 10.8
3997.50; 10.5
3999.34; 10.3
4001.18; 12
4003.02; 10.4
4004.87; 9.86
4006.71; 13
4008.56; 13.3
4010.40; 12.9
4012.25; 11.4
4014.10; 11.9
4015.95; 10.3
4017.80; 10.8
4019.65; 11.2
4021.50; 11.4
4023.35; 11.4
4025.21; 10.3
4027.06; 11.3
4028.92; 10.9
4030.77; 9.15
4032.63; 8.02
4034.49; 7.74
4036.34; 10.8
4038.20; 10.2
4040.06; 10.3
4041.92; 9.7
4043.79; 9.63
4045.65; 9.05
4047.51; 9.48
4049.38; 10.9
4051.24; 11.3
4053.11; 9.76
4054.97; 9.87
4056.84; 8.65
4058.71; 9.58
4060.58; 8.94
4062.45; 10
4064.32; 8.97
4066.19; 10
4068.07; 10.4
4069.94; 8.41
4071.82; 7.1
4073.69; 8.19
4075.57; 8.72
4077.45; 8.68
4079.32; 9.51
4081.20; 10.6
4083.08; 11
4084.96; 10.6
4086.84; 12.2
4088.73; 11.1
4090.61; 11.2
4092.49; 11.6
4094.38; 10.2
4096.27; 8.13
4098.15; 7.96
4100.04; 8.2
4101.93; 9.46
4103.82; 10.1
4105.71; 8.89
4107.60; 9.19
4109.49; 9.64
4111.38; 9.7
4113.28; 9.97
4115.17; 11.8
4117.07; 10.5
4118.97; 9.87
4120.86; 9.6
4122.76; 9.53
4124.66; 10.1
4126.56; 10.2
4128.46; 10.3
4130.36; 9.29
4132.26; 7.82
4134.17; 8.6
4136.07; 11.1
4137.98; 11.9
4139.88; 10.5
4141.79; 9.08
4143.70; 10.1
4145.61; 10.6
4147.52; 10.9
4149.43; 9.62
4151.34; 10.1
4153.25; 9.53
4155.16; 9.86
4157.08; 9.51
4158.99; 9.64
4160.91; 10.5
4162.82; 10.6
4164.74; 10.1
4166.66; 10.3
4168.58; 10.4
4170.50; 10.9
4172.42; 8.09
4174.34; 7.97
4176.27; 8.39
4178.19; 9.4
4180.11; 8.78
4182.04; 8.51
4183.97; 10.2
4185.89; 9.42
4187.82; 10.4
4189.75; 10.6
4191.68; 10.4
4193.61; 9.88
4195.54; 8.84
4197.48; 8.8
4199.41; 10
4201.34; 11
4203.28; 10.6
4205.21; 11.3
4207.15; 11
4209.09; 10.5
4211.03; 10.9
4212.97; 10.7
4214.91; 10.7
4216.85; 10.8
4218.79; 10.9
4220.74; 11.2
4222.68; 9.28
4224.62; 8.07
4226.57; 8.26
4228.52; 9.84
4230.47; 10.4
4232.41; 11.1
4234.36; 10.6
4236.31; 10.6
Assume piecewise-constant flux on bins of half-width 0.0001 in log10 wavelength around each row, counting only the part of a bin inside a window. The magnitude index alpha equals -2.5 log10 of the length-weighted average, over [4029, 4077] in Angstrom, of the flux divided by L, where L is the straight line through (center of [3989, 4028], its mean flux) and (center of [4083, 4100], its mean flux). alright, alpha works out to 0.14 mag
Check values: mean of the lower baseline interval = 11.2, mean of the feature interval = 9.41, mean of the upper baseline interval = 10.3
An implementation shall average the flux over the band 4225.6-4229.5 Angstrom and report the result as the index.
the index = 9.04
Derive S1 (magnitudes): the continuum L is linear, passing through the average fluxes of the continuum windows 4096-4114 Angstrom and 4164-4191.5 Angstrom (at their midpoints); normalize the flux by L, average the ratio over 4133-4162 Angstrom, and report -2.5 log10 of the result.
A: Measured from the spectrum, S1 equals -0.078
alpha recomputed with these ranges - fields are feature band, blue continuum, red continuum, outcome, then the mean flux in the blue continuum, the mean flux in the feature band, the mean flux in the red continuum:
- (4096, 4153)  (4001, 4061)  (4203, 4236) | 0.068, 10.5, 9.78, 10.4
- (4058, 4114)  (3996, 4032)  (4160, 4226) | 0.114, 11.1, 9.61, 9.97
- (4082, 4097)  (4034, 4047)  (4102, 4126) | -0.101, 9.7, 10.8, 9.9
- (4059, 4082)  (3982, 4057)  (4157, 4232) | 0.146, 10.7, 9.13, 9.94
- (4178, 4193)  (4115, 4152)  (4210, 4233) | 0.041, 10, 9.74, 10.2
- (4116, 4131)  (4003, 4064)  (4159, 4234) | 0.023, 10.4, 9.95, 9.98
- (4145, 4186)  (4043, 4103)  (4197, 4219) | 0.068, 9.67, 9.69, 10.6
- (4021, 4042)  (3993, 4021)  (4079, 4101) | 0.091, 11.3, 10.1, 10.2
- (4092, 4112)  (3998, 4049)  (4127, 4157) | 0.096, 10.6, 9.31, 9.94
